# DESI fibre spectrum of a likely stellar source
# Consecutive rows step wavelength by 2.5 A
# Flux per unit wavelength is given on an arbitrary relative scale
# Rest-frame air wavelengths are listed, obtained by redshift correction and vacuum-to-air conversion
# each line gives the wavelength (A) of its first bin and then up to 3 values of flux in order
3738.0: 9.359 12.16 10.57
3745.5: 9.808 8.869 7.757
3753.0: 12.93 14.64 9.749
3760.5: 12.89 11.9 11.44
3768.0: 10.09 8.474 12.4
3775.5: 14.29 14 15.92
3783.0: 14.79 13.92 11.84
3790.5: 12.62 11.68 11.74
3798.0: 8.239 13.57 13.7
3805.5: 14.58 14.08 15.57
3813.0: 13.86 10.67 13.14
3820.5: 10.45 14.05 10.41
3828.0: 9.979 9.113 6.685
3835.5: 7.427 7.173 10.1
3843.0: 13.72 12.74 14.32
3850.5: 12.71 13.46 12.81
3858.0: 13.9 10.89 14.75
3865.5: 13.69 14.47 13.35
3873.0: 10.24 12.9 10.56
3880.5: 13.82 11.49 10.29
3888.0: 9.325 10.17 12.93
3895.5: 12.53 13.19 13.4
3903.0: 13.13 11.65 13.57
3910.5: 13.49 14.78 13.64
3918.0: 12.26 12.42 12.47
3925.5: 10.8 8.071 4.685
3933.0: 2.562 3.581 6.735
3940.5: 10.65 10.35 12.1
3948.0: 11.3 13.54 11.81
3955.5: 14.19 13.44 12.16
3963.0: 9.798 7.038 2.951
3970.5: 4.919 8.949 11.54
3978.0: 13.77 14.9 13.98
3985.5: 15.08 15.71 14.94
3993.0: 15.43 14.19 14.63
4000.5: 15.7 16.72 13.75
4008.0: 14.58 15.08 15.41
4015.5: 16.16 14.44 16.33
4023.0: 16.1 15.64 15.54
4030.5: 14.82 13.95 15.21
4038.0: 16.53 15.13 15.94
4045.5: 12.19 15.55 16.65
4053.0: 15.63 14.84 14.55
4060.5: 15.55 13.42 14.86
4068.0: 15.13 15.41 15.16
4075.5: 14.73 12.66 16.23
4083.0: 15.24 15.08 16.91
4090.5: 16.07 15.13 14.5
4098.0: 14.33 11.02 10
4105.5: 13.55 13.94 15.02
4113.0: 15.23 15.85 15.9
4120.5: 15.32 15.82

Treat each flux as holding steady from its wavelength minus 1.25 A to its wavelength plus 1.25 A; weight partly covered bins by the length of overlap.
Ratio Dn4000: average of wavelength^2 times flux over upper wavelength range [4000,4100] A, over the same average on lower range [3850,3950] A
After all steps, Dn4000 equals 1.4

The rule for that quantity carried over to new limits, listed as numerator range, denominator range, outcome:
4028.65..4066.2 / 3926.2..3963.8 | 1.63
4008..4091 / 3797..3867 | 1.41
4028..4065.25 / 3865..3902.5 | 1.34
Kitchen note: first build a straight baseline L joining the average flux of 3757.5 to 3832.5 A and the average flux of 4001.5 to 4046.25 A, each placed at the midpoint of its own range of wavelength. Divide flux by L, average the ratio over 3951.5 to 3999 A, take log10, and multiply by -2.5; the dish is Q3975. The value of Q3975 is 0.21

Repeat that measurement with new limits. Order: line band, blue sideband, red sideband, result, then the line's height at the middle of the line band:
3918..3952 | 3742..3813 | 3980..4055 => 0.46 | 14.2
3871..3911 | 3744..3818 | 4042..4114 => 0.10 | 13.2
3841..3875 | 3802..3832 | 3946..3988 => -0.08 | 12.1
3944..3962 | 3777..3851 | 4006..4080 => 0.11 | 13.9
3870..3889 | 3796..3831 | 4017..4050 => 0.15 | 13.2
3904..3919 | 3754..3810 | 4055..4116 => 0.02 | 13.4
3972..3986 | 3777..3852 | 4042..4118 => 0.06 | 13.7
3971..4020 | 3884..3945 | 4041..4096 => -0.11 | 13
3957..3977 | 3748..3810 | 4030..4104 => 0.49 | 13.9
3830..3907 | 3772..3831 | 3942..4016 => 0.08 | 12.8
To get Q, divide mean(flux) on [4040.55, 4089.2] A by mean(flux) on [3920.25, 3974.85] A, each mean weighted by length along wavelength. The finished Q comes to 1.62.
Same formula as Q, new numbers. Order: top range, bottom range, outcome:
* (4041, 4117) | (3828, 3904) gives 1.24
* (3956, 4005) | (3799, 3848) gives 1.07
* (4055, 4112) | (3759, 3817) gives 1.14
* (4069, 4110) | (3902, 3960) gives 1.32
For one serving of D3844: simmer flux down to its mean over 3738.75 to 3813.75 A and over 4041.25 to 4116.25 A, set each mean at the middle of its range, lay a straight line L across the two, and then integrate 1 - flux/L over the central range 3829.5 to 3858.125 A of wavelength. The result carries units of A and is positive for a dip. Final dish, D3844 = 3.8 A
